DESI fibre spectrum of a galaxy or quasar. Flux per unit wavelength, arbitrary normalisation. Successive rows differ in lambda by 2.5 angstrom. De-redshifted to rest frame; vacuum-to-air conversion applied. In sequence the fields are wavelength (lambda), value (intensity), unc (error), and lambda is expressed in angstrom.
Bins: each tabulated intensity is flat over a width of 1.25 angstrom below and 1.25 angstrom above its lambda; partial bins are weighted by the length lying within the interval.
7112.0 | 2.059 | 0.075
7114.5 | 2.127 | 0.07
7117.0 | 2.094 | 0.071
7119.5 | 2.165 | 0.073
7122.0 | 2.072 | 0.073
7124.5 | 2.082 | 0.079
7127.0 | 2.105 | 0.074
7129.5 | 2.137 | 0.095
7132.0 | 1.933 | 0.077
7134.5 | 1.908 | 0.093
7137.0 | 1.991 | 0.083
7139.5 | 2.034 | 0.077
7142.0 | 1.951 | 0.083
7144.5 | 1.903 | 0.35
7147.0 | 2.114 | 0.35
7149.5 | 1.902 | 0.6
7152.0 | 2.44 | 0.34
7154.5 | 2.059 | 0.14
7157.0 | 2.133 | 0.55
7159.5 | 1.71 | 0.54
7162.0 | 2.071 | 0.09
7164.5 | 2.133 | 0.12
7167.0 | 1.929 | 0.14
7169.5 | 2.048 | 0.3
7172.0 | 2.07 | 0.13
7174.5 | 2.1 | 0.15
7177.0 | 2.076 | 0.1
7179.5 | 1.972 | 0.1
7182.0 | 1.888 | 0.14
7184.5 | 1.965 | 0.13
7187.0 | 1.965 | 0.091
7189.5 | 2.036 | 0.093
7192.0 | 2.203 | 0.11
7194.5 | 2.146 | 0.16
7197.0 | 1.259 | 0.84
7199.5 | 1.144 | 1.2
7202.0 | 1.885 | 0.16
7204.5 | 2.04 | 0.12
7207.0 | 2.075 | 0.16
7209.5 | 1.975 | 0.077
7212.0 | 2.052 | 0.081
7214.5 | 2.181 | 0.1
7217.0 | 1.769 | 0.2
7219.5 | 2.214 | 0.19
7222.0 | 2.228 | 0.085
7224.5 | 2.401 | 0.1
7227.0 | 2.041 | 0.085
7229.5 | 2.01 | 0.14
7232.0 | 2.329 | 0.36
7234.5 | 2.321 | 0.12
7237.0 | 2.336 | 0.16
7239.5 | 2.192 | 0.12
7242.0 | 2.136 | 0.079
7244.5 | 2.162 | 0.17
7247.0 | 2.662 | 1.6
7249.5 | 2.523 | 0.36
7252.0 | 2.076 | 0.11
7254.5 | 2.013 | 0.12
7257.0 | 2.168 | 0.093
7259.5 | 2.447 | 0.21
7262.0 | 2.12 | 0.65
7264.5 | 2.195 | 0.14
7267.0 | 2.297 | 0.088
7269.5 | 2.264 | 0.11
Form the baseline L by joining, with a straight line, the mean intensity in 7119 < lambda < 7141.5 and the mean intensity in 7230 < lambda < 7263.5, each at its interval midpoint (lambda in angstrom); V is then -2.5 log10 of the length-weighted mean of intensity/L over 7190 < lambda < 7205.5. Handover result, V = 0.21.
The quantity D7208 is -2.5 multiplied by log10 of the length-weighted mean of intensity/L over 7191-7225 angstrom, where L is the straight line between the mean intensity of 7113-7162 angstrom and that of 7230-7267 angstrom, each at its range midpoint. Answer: 0.12 mag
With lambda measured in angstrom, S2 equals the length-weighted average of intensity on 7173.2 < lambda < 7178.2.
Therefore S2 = 2.09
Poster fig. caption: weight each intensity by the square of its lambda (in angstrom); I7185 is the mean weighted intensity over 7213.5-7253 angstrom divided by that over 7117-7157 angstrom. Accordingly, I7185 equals 1.11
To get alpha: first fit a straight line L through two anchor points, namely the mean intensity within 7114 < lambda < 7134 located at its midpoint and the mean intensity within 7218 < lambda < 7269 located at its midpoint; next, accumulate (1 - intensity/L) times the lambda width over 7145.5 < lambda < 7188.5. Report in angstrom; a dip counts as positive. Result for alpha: 2.1 angstrom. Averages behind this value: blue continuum 2.08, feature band 2.03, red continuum 2.24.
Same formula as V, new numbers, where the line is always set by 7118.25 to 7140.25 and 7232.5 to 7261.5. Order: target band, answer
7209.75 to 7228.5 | 0.05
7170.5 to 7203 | 0.14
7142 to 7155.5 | 0.01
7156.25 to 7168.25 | 0.06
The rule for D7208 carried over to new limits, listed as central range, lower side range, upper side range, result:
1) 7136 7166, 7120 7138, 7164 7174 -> 0.00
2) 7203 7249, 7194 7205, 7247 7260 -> -0.12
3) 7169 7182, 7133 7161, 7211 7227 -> 0.01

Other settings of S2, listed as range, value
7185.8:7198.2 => 1.92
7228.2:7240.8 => 2.24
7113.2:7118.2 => 2.11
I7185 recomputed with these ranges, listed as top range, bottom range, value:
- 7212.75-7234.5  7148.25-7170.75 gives 1.07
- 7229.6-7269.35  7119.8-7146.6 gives 1.15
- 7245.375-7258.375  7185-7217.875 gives 1.22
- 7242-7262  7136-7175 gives 1.15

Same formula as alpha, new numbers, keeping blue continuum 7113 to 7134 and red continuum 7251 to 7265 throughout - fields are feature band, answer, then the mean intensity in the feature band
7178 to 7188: 0.8 angstrom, 1.95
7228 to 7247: -0.7 angstrom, 2.24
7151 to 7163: 0.2 angstrom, 2.08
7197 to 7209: 2.2 angstrom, 1.74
